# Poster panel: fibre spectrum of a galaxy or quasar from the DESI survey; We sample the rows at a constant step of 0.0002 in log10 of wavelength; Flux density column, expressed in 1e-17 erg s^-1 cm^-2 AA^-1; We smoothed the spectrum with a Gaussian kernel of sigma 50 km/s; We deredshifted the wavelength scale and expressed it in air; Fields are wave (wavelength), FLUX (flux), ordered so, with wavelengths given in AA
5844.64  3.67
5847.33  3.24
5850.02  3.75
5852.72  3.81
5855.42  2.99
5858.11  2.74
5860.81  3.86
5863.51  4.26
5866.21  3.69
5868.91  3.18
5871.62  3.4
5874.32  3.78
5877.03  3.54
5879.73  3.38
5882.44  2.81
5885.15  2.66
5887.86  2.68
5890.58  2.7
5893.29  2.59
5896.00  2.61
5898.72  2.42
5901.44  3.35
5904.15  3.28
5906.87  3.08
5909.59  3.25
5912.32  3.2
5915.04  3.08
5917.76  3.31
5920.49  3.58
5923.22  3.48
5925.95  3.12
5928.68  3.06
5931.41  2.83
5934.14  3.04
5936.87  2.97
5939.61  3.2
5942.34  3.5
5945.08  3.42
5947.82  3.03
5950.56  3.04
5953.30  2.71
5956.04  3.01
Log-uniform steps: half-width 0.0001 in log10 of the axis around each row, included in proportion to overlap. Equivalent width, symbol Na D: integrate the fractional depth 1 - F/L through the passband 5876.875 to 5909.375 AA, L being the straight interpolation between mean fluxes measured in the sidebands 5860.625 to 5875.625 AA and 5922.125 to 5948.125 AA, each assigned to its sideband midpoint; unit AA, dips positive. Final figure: 5.4 AA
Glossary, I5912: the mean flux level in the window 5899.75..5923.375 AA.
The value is 3.27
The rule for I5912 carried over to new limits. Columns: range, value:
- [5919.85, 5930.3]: 3.28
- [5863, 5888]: 3.34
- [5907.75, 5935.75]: 3.19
